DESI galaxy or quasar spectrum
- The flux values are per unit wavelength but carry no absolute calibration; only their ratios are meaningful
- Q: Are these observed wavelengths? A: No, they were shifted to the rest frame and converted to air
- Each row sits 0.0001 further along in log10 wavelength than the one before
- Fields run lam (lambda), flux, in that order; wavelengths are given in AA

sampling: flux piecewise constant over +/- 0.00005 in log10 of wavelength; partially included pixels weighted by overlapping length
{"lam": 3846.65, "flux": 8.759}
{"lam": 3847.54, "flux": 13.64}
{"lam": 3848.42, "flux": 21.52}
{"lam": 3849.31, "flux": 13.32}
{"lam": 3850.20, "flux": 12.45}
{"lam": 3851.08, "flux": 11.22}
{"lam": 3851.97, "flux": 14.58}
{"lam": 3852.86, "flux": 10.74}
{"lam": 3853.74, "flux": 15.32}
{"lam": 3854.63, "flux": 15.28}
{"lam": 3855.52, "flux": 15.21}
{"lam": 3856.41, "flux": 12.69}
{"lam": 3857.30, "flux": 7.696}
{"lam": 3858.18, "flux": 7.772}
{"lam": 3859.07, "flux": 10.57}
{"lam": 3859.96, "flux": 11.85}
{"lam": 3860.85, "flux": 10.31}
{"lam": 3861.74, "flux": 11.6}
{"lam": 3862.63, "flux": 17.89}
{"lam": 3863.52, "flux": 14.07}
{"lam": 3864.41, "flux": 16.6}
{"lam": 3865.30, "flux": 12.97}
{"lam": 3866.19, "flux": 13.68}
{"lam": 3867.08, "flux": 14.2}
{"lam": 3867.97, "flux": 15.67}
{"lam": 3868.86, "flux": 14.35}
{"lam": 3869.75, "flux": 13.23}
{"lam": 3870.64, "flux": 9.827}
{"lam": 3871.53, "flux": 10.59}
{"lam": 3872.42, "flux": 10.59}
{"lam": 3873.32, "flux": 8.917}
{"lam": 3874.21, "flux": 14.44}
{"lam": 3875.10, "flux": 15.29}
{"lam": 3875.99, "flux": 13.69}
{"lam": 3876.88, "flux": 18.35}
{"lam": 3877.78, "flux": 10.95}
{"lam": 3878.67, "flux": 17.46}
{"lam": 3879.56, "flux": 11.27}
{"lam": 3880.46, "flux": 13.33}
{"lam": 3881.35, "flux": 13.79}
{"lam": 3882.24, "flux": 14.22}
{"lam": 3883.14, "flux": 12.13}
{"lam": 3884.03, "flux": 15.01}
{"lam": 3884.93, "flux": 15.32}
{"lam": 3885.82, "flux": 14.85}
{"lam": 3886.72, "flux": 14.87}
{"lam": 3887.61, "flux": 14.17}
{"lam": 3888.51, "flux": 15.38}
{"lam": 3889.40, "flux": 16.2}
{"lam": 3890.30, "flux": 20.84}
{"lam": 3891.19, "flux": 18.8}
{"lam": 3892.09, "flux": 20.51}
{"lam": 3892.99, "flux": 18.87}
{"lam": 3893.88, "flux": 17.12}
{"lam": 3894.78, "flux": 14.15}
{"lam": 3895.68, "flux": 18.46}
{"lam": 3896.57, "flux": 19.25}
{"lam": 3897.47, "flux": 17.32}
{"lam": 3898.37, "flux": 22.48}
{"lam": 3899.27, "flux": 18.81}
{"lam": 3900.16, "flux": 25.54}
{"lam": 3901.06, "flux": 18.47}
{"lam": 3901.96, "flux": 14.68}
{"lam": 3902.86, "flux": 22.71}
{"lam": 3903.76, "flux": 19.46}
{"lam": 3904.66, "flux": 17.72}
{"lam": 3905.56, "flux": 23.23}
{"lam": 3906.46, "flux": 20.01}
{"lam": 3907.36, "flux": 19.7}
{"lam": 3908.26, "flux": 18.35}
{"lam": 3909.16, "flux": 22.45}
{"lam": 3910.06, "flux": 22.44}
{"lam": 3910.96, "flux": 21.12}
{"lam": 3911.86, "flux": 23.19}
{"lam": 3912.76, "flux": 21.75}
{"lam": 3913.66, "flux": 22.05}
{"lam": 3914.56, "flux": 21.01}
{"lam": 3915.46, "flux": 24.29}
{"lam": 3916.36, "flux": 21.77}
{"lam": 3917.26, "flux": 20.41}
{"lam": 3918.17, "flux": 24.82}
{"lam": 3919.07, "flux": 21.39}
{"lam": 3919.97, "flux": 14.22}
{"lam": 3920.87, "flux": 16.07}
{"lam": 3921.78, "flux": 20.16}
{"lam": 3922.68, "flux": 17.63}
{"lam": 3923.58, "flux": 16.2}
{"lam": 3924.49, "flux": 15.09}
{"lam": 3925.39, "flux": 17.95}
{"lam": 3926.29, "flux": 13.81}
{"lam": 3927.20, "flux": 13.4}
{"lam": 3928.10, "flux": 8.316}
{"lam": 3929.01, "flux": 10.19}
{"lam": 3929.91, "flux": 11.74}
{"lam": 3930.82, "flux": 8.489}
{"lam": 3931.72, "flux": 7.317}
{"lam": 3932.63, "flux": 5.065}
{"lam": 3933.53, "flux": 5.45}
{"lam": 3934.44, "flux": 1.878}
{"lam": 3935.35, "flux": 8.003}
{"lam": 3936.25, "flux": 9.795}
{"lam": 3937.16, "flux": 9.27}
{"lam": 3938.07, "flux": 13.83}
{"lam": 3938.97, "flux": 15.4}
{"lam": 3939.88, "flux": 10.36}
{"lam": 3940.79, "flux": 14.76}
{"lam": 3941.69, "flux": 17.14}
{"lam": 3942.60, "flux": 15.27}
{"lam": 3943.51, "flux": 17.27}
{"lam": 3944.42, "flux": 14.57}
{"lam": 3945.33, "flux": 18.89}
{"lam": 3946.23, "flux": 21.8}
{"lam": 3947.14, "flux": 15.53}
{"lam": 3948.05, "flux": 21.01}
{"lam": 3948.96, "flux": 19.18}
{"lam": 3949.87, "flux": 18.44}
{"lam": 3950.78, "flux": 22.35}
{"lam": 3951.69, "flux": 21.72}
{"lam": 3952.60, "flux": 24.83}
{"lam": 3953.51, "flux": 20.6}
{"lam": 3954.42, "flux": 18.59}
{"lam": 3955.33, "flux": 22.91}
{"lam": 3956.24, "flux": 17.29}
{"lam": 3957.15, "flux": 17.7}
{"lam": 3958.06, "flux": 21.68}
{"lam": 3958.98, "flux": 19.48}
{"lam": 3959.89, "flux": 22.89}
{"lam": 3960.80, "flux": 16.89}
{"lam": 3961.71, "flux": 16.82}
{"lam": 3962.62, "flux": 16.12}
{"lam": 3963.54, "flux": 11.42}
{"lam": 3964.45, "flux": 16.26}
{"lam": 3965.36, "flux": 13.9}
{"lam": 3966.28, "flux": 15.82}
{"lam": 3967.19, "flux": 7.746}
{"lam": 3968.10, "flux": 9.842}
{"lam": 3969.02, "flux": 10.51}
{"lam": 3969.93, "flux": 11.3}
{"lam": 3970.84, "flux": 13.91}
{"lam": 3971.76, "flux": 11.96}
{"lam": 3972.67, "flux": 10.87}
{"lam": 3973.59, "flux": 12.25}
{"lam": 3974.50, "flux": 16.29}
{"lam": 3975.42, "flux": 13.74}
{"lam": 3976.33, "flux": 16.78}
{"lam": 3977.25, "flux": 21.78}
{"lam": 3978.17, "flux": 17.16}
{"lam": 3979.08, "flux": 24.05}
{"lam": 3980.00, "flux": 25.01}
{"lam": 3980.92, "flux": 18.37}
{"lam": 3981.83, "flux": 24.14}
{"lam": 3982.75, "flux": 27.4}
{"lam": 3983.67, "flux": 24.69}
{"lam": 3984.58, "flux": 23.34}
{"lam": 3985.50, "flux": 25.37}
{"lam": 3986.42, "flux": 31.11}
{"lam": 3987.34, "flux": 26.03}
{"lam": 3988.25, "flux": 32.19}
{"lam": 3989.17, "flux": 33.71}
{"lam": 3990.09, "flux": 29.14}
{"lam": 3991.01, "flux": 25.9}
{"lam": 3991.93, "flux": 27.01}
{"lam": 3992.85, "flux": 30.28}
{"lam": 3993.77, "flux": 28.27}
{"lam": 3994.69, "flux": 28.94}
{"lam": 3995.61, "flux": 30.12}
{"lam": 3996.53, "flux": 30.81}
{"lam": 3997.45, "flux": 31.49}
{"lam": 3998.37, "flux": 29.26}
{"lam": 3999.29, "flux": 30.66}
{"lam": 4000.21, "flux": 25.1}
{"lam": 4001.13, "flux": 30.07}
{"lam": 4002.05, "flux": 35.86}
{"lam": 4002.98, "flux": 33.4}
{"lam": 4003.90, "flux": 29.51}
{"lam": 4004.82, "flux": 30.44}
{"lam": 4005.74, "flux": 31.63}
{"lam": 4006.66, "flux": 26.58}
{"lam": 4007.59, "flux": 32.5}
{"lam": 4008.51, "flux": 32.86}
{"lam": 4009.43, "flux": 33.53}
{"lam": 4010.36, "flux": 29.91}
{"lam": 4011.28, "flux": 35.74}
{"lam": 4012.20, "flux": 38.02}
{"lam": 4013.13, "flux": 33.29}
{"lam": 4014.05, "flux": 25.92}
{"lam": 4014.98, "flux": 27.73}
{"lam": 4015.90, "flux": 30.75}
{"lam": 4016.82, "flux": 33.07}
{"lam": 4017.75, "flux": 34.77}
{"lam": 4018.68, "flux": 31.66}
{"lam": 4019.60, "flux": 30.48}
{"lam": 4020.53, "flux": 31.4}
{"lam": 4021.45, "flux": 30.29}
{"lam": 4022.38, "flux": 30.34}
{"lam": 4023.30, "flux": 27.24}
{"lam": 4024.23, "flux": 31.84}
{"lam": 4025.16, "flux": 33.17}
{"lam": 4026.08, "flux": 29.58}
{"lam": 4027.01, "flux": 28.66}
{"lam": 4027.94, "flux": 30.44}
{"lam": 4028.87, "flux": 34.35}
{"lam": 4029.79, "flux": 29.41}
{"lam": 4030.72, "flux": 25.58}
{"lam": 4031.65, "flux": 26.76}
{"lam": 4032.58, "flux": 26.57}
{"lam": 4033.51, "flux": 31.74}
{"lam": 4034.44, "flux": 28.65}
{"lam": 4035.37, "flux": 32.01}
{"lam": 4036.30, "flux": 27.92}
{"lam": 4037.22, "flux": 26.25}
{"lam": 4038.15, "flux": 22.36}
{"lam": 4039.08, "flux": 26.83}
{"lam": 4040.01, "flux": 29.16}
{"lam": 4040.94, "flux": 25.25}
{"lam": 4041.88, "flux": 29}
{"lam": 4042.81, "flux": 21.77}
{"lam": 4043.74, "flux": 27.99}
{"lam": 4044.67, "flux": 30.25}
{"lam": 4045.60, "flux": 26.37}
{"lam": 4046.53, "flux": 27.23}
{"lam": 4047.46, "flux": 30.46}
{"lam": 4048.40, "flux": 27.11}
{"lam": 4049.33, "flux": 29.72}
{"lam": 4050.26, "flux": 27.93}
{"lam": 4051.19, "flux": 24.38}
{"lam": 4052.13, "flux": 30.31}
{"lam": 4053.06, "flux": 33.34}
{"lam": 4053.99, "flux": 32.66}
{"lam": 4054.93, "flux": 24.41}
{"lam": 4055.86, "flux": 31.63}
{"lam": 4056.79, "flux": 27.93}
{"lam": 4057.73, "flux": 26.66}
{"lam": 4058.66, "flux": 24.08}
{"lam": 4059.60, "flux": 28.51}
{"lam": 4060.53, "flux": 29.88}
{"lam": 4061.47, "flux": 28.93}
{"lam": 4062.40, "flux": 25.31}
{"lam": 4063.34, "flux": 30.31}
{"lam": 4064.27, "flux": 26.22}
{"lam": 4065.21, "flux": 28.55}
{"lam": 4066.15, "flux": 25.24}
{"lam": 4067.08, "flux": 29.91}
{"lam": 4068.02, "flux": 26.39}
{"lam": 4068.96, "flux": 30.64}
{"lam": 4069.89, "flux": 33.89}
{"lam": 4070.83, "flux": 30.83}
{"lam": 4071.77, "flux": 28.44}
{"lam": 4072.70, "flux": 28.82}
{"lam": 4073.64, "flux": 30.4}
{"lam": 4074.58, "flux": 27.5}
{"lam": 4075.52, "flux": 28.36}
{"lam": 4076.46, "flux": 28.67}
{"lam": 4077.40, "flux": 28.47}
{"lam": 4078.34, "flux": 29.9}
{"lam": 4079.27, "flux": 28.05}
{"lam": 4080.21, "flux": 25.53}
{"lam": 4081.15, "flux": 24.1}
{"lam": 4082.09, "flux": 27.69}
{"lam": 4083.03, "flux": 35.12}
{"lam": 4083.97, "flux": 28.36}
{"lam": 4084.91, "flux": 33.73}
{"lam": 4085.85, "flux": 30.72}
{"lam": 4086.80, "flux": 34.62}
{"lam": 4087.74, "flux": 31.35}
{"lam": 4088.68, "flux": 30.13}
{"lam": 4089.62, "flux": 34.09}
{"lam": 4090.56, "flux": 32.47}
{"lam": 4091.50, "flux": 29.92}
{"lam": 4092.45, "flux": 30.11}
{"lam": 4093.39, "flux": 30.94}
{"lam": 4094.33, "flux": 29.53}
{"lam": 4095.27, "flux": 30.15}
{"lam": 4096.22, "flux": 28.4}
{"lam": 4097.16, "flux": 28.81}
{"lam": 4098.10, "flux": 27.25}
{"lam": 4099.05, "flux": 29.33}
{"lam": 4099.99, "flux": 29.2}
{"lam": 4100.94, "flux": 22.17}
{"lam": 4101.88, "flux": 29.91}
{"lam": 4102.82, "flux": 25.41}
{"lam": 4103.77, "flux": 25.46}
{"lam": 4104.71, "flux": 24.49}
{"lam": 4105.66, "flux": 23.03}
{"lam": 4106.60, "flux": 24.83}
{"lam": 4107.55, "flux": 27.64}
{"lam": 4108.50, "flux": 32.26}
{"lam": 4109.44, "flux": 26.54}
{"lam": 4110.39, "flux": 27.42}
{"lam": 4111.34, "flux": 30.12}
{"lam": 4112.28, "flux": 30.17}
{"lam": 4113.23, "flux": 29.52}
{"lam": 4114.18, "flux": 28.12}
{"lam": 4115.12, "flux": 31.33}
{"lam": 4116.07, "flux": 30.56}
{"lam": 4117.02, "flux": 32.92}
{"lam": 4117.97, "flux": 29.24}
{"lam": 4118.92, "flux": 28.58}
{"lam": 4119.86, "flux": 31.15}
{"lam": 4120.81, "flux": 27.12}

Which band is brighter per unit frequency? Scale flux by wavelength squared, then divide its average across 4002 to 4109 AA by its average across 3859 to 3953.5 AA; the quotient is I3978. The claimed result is 2.0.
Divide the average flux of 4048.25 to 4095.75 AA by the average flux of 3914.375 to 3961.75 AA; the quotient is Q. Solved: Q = 1.81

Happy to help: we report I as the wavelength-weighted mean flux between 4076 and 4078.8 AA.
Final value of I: 29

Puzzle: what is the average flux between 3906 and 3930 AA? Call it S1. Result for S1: 18.6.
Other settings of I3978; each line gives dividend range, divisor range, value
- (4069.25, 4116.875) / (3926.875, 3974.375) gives 2.14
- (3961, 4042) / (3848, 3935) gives 1.77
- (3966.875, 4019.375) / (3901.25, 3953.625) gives 1.60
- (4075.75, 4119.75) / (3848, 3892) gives 2.36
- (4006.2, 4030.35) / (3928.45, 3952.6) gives 2.35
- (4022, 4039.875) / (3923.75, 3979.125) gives 2.01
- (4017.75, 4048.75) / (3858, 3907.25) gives 1.99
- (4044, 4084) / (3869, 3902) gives 1.99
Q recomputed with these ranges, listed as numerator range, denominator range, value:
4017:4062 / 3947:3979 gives 1.71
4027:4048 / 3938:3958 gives 1.53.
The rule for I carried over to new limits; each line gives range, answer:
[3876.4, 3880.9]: 14.3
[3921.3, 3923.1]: 18.8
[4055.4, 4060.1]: 27.8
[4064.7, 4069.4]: 28.1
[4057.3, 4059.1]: 25.4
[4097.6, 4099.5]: 28.2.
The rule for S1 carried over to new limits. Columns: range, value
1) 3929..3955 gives 14.6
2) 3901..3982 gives 16.7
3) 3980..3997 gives 27.5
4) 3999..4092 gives 29.5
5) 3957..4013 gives 23.8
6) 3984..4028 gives 30.4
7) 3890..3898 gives 18.4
